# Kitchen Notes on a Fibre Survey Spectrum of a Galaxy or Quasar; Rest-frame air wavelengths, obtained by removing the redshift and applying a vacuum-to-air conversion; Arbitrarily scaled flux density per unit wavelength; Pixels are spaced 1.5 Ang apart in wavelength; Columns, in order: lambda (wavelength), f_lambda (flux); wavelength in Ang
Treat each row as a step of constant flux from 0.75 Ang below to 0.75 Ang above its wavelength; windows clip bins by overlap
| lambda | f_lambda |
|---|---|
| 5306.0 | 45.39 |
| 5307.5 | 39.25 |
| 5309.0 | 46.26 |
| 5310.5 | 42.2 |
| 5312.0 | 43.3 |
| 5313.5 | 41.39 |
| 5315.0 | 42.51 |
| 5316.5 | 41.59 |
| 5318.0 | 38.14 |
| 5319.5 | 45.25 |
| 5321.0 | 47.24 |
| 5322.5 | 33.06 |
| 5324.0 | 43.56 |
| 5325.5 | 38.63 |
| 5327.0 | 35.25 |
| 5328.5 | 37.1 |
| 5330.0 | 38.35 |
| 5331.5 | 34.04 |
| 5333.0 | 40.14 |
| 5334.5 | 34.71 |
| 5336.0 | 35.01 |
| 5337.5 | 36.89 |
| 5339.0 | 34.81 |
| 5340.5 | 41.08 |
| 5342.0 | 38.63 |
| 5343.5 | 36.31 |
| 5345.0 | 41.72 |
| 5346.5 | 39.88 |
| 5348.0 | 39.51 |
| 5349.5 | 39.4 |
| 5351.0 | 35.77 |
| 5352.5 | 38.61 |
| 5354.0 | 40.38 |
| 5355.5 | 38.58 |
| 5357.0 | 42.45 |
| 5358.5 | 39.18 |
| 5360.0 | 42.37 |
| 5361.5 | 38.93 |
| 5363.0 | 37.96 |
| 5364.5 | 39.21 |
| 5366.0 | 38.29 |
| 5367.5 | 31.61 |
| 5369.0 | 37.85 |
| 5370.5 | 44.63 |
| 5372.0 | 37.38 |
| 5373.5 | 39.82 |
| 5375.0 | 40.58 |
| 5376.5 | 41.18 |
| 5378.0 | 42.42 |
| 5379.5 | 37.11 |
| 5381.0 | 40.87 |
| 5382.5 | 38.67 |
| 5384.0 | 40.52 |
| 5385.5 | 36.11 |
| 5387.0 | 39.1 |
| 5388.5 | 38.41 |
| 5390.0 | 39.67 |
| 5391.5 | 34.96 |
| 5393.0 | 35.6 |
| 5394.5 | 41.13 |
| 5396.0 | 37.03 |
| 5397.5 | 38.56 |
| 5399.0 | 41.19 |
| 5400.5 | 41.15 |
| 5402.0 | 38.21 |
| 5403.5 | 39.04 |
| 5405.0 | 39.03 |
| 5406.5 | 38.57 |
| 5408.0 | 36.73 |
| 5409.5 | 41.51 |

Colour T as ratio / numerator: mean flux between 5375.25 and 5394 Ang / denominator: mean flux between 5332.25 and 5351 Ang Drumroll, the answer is 1.02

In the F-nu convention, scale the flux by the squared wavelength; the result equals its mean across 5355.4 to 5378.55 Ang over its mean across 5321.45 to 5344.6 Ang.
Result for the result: 1.07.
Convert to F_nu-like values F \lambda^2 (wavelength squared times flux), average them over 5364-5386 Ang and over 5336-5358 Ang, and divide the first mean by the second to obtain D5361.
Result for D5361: 1.02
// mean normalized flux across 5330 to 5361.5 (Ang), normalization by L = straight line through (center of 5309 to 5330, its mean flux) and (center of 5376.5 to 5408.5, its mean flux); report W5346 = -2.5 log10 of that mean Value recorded 0.04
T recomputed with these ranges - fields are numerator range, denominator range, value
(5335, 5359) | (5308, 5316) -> 0.90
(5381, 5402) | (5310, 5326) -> 0.93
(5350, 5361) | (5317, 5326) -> 0.96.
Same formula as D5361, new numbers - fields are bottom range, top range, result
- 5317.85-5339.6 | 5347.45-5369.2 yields 1.02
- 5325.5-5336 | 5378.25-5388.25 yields 1.08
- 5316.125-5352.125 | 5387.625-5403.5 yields 1.02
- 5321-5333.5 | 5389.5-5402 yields 1.04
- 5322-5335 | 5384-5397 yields 1.04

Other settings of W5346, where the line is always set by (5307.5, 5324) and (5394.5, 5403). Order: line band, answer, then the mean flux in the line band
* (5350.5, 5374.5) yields 0.04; 39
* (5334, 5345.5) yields 0.11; 37.4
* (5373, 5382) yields -0.01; 40.3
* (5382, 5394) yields 0.05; 37.9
